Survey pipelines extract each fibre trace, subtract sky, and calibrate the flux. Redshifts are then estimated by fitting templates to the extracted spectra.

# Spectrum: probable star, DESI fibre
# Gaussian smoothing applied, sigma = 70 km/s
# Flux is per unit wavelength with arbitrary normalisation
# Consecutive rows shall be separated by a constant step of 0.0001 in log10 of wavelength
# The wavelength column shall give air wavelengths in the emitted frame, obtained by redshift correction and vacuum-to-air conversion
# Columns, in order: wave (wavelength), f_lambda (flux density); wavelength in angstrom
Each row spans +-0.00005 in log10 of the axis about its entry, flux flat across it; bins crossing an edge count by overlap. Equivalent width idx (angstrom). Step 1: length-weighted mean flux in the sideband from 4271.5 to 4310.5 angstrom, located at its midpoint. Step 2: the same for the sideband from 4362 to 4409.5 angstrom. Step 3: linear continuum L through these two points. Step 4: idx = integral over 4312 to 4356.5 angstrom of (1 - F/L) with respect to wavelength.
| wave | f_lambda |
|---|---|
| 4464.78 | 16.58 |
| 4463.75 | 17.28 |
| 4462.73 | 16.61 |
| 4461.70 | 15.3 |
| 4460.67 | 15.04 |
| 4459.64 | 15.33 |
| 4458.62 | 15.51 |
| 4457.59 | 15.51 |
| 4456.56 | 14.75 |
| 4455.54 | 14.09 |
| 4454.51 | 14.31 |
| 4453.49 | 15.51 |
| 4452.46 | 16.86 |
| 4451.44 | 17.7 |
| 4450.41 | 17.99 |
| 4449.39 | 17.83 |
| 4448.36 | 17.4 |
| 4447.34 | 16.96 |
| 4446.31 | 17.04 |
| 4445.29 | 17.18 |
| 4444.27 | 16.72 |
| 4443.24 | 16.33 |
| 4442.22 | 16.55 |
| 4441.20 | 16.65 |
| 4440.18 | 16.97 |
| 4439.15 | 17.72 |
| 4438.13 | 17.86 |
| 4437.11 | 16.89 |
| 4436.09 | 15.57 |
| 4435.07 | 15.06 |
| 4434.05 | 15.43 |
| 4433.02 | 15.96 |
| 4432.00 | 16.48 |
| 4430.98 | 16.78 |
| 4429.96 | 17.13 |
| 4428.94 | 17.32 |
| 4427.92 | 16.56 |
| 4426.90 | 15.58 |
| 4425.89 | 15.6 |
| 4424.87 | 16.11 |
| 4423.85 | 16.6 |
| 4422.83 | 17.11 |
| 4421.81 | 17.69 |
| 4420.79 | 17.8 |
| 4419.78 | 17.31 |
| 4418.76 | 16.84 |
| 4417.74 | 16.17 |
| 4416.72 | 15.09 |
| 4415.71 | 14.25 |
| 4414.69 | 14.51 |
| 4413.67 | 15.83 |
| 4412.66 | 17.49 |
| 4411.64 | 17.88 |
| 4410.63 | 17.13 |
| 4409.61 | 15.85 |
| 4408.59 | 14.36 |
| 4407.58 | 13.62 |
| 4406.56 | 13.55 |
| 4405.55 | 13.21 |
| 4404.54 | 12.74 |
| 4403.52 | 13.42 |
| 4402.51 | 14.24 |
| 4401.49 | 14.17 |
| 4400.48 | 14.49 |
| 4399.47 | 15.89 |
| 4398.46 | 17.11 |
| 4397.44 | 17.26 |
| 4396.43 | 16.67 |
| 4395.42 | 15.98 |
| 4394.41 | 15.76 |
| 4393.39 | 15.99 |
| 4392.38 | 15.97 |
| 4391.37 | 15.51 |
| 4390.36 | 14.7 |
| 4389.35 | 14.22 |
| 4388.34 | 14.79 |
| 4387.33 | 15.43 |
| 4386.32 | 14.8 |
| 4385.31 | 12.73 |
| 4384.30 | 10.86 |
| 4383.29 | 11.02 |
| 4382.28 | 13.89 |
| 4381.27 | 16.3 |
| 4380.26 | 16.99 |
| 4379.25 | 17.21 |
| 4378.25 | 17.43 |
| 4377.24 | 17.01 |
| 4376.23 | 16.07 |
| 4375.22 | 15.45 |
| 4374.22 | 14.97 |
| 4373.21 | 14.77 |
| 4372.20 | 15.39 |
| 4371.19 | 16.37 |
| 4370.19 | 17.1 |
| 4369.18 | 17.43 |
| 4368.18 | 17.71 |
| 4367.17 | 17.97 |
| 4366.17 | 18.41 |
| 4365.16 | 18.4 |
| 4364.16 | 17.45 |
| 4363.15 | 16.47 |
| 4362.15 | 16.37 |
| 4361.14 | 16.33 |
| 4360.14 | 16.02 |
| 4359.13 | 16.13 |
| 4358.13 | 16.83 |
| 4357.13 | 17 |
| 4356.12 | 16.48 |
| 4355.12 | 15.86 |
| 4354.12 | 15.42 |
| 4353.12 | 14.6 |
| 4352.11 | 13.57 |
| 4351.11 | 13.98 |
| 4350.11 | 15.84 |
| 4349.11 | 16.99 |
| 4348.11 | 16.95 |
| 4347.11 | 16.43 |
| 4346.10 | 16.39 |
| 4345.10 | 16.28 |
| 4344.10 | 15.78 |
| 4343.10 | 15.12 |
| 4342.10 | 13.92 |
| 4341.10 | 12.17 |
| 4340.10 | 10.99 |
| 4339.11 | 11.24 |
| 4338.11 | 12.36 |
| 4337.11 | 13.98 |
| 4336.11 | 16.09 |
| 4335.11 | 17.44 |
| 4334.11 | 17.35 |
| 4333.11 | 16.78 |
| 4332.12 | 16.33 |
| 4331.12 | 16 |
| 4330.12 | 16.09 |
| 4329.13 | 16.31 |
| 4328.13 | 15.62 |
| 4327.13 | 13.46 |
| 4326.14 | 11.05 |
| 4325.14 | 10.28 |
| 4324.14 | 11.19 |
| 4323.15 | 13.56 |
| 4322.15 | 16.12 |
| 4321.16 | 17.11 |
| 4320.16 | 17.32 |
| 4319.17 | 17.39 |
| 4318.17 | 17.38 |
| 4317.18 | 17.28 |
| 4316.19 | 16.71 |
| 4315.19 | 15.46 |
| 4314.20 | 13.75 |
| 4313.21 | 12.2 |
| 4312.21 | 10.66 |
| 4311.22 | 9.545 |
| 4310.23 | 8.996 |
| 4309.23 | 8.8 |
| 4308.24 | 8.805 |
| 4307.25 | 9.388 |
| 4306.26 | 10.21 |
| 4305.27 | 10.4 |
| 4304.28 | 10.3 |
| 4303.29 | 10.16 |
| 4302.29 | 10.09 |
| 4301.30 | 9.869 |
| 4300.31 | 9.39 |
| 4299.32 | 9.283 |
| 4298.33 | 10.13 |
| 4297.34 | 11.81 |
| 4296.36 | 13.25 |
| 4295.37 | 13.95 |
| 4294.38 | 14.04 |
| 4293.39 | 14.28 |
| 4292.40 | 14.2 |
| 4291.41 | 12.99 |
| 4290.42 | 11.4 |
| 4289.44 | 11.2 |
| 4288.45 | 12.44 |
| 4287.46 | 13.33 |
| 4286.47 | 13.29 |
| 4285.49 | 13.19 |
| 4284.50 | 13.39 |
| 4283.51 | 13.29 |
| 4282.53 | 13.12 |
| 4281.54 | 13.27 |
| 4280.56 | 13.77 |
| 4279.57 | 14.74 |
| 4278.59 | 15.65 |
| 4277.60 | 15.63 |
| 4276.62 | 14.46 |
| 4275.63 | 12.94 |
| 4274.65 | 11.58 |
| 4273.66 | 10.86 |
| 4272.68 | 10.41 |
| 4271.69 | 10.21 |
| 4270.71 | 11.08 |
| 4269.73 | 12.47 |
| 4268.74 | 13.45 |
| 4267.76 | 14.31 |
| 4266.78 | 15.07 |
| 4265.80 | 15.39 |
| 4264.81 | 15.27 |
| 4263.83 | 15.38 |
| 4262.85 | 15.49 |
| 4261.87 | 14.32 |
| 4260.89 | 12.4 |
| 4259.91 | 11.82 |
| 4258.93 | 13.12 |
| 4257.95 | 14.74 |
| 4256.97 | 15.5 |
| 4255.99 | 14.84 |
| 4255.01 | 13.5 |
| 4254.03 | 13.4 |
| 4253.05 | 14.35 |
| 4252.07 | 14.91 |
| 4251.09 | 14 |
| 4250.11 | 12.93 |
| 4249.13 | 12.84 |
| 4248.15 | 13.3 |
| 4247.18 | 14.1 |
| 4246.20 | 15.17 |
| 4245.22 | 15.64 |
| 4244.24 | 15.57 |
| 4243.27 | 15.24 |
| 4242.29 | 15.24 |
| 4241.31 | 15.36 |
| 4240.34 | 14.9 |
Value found -4.6 angstrom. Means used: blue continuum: 12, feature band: 15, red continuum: 15.5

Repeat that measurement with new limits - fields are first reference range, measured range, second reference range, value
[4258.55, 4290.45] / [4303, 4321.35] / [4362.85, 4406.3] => 1.8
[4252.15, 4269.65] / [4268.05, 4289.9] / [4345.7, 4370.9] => 2.6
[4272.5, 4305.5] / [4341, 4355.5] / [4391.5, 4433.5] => -1.3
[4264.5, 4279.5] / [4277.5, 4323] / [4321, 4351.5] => 3.8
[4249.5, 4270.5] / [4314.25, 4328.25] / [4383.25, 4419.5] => -0.4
